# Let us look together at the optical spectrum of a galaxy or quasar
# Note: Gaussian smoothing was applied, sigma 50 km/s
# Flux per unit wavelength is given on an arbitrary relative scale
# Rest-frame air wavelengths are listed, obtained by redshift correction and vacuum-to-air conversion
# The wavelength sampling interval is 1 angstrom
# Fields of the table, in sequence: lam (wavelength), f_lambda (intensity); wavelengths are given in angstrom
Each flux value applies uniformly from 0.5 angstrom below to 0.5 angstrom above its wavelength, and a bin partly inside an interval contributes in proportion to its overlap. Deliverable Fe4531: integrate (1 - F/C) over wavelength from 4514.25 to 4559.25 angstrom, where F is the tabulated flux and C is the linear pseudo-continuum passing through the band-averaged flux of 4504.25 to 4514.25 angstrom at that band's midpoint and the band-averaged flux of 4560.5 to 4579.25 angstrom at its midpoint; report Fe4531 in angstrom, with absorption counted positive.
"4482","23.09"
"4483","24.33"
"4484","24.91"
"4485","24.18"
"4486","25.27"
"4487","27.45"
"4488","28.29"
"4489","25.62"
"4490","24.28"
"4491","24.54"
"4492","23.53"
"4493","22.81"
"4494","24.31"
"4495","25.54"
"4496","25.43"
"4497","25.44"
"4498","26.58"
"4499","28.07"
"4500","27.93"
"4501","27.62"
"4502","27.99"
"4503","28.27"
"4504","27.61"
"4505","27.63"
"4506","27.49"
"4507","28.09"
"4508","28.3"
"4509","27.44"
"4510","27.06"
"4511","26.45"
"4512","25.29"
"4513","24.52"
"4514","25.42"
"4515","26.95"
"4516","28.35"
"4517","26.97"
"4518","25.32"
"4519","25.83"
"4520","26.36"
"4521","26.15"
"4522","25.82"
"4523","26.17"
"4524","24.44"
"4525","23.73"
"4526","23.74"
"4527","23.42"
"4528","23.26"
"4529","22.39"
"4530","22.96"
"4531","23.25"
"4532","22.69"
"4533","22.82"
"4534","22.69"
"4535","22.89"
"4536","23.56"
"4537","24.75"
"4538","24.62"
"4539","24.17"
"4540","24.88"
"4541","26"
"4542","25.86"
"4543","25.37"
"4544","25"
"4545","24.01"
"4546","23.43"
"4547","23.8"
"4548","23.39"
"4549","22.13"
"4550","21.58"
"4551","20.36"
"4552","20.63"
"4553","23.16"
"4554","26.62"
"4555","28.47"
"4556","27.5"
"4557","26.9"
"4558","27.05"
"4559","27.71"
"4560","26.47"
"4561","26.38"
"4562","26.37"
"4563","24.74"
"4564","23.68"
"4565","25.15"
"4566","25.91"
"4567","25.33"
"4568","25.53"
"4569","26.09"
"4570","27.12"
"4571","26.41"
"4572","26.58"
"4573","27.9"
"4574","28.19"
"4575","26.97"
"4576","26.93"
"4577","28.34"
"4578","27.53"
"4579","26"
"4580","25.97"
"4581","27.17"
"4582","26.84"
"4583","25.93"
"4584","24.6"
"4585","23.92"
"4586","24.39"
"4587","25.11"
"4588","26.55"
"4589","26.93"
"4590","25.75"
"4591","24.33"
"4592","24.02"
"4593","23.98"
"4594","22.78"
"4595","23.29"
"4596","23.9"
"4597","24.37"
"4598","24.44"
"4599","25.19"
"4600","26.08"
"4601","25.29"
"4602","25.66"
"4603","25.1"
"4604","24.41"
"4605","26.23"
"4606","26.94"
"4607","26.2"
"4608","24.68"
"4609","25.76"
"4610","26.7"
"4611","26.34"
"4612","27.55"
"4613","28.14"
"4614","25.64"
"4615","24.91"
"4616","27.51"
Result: 3.4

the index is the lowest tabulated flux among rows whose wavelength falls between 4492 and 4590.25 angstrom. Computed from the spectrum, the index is 20.36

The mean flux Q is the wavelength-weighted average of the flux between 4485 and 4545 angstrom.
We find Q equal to 25.5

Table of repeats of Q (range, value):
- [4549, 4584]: 25.9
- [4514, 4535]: 24.6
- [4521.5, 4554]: 23.7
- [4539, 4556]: 24.1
